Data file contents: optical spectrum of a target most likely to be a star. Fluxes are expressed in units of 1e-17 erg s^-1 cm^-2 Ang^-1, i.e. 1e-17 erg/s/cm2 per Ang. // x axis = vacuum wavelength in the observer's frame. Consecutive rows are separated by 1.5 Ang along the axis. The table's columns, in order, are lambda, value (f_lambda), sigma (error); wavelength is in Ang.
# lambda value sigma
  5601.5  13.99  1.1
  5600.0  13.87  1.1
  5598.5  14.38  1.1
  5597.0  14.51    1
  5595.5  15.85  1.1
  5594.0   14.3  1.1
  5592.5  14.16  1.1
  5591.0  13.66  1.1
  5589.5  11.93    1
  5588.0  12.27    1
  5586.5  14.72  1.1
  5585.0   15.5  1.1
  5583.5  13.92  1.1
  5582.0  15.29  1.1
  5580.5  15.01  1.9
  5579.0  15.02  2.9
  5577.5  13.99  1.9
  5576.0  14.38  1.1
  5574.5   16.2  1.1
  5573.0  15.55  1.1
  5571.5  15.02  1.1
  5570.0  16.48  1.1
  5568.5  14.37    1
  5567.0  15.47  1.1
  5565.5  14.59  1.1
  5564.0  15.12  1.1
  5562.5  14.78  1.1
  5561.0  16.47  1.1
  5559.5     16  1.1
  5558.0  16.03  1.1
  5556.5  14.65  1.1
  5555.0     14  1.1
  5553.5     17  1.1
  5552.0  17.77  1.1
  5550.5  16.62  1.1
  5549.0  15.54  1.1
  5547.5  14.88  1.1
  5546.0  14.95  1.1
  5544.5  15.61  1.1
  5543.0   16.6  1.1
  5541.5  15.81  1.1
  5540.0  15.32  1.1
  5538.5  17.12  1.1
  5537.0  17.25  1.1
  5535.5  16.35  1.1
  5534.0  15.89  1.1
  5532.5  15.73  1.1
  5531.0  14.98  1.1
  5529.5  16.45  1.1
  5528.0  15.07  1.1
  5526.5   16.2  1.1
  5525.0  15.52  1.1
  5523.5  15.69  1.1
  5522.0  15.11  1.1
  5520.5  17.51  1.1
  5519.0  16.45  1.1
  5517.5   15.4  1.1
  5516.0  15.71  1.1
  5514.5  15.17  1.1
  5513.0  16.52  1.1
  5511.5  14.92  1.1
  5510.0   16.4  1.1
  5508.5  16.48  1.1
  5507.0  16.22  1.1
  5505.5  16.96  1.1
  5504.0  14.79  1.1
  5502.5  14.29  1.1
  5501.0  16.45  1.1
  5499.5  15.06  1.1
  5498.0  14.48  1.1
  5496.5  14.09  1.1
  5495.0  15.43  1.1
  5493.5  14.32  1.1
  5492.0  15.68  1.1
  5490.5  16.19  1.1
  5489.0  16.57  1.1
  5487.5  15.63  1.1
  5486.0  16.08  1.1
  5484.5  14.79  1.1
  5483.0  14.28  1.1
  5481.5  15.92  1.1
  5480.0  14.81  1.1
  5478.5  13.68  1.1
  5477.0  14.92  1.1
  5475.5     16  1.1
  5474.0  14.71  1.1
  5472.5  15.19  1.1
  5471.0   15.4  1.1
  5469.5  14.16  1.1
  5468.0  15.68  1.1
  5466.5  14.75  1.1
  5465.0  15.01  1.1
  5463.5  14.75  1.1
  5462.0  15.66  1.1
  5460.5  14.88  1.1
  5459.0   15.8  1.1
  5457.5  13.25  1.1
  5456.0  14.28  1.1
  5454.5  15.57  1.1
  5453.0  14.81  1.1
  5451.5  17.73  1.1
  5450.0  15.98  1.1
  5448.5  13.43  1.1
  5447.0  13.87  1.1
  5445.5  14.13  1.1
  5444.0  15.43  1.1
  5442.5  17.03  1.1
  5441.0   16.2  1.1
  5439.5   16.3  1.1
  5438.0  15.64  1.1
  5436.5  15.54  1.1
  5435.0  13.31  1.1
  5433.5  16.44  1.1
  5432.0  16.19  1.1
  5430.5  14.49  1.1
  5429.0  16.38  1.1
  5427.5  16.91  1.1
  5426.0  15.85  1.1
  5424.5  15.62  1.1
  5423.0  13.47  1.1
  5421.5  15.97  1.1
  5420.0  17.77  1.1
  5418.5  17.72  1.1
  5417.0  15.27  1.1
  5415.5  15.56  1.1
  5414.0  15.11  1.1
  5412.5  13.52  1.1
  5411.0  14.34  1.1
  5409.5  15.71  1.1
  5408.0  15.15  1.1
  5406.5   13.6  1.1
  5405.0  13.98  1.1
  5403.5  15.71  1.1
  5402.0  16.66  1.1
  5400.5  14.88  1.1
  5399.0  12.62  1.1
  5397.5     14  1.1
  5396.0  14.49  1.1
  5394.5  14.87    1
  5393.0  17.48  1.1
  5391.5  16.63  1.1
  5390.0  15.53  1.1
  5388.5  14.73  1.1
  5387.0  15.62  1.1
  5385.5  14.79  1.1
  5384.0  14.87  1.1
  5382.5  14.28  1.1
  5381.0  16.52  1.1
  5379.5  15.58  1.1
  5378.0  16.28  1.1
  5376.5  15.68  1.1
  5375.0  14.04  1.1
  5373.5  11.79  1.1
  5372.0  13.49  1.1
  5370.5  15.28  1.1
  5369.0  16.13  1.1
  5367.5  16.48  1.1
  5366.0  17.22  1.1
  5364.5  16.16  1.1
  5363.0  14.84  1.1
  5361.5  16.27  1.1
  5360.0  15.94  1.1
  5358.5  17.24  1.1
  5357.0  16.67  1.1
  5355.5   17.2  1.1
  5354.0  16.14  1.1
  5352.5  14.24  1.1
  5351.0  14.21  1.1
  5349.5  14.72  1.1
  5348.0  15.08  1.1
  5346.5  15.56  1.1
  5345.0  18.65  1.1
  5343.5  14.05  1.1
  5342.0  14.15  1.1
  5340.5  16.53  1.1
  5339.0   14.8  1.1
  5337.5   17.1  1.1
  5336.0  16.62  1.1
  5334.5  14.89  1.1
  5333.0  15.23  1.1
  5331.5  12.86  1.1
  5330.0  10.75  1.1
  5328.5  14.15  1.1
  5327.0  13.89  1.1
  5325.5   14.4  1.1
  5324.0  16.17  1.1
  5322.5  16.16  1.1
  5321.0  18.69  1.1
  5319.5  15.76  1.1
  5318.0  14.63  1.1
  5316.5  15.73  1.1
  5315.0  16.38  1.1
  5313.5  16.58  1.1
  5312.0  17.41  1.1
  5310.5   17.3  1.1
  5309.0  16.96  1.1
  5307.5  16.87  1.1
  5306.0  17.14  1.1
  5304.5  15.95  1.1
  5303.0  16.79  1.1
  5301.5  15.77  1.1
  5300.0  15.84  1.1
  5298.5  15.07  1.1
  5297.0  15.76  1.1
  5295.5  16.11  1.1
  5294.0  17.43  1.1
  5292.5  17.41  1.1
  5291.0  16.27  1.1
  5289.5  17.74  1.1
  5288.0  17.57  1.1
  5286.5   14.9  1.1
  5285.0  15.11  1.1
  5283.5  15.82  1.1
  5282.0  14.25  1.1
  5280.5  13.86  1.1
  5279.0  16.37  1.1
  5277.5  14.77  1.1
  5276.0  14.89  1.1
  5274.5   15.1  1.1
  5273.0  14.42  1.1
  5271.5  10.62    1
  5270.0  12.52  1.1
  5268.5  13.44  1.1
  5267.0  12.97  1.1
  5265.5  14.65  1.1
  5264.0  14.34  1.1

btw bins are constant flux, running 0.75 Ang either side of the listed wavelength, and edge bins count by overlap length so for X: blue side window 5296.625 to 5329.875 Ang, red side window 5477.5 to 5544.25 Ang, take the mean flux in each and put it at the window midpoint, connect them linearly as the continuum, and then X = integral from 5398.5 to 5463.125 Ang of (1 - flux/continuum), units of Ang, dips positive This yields 2.0 Ang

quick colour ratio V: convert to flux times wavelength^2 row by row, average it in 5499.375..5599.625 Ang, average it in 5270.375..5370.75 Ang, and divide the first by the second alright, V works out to 1.1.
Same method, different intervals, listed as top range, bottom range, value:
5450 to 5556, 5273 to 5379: 1.06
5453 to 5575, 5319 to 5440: 1.06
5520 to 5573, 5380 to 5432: 1.08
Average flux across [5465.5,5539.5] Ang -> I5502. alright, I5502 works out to 15.6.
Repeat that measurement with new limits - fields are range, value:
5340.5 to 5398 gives 15.5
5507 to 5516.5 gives 15.9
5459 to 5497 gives 15.2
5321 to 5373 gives 15.4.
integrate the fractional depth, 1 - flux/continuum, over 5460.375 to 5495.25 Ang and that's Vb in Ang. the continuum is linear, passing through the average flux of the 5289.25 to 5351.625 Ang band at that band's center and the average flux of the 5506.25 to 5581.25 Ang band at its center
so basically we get 1.2 Ang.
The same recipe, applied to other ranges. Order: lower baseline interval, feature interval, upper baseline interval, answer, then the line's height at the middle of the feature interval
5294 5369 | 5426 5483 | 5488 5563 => 1.9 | 15.8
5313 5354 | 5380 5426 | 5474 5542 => 0.5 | 15.4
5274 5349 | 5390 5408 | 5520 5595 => 0.7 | 15.6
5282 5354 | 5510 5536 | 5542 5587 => -0.6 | 15.5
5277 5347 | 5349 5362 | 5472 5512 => -0.1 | 15.7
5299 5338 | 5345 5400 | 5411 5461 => 0.7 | 15.6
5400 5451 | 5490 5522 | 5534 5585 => -0.3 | 15.5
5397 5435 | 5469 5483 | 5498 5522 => 0.6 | 15.6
